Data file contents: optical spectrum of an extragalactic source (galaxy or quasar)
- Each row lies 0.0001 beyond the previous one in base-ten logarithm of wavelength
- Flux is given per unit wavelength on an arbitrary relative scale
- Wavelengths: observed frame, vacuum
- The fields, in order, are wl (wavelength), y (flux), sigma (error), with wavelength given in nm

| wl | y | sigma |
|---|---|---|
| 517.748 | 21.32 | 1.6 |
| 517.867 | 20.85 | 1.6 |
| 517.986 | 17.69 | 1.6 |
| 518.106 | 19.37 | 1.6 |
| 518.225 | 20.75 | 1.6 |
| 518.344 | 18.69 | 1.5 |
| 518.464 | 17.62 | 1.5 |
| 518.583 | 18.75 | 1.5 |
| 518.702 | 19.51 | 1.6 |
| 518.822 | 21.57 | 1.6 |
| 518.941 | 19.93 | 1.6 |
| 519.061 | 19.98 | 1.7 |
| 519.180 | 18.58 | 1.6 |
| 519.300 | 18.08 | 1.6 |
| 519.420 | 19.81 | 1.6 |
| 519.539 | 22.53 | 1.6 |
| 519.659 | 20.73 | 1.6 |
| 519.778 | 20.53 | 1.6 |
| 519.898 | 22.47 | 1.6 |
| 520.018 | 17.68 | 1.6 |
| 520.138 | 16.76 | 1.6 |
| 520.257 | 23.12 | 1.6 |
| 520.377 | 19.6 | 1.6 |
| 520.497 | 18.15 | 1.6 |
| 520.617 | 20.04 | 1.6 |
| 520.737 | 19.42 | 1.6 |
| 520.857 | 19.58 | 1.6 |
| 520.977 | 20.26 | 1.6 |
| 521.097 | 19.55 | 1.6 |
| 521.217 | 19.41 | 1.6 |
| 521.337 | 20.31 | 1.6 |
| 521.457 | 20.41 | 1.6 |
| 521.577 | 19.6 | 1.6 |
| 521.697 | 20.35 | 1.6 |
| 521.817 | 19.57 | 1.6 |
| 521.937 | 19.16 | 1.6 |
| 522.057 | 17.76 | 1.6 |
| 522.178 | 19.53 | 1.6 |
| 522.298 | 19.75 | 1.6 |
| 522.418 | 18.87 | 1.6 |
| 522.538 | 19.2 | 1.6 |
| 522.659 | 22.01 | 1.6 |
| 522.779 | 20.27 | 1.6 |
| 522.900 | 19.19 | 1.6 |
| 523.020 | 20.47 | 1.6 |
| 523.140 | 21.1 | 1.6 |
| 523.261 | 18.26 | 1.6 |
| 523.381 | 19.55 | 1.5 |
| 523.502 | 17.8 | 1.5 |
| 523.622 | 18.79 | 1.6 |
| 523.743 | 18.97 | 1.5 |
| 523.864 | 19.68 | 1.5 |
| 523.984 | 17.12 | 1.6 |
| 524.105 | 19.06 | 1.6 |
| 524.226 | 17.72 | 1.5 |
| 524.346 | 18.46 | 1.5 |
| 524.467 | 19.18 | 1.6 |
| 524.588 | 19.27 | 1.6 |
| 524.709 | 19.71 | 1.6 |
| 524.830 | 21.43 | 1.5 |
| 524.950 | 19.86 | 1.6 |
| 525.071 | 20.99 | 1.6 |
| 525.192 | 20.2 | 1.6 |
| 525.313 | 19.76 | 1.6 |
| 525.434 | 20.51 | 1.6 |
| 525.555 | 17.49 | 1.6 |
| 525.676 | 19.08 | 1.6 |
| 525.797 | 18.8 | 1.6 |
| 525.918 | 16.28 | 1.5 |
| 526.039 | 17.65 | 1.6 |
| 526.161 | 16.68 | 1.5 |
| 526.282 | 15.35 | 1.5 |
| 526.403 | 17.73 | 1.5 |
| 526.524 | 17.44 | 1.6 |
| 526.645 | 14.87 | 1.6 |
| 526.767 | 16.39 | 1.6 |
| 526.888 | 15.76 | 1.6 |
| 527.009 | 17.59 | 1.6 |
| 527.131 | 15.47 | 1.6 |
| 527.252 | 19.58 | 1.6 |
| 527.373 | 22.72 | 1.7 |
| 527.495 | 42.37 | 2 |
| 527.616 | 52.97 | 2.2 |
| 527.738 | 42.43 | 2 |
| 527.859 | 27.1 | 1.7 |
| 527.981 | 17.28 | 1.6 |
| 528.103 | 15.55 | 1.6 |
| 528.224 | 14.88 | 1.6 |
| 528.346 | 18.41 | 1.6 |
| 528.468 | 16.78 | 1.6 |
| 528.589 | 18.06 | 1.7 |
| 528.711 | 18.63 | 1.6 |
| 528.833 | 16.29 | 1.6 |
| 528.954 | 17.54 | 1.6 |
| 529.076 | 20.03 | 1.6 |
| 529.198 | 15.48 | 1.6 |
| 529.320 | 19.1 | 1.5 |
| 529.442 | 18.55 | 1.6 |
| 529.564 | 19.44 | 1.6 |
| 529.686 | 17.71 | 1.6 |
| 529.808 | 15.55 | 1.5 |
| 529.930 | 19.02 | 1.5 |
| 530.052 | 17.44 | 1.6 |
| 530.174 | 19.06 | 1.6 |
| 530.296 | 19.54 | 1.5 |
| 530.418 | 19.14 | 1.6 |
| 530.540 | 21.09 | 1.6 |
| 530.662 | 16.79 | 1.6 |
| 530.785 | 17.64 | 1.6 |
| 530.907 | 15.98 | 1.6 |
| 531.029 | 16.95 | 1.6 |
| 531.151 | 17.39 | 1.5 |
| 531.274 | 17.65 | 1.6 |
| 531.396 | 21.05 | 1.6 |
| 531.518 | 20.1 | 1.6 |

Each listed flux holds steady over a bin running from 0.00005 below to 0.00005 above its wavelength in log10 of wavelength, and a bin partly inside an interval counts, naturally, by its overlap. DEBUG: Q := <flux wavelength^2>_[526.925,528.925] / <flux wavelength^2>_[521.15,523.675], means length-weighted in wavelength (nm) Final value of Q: 1.22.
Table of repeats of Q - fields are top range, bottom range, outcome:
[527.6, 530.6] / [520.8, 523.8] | 1.06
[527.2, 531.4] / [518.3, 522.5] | 1.09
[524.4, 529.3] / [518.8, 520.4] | 1.04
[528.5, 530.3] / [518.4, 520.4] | 0.94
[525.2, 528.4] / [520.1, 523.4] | 1.09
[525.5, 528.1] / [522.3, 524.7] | 1.15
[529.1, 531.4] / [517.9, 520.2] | 0.97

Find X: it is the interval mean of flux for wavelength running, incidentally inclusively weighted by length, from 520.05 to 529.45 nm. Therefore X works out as 19.9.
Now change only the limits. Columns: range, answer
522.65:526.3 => 19.1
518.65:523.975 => 19.7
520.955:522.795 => 19.7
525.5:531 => 19.7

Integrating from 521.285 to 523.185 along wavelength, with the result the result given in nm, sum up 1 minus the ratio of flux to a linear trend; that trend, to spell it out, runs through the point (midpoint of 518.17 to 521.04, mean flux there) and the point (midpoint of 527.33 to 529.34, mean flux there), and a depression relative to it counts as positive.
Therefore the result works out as 0.091 nm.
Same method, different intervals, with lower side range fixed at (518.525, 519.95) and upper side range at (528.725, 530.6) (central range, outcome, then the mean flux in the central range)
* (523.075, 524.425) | 0.04 nm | 18.8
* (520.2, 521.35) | 0.00 nm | 19.9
